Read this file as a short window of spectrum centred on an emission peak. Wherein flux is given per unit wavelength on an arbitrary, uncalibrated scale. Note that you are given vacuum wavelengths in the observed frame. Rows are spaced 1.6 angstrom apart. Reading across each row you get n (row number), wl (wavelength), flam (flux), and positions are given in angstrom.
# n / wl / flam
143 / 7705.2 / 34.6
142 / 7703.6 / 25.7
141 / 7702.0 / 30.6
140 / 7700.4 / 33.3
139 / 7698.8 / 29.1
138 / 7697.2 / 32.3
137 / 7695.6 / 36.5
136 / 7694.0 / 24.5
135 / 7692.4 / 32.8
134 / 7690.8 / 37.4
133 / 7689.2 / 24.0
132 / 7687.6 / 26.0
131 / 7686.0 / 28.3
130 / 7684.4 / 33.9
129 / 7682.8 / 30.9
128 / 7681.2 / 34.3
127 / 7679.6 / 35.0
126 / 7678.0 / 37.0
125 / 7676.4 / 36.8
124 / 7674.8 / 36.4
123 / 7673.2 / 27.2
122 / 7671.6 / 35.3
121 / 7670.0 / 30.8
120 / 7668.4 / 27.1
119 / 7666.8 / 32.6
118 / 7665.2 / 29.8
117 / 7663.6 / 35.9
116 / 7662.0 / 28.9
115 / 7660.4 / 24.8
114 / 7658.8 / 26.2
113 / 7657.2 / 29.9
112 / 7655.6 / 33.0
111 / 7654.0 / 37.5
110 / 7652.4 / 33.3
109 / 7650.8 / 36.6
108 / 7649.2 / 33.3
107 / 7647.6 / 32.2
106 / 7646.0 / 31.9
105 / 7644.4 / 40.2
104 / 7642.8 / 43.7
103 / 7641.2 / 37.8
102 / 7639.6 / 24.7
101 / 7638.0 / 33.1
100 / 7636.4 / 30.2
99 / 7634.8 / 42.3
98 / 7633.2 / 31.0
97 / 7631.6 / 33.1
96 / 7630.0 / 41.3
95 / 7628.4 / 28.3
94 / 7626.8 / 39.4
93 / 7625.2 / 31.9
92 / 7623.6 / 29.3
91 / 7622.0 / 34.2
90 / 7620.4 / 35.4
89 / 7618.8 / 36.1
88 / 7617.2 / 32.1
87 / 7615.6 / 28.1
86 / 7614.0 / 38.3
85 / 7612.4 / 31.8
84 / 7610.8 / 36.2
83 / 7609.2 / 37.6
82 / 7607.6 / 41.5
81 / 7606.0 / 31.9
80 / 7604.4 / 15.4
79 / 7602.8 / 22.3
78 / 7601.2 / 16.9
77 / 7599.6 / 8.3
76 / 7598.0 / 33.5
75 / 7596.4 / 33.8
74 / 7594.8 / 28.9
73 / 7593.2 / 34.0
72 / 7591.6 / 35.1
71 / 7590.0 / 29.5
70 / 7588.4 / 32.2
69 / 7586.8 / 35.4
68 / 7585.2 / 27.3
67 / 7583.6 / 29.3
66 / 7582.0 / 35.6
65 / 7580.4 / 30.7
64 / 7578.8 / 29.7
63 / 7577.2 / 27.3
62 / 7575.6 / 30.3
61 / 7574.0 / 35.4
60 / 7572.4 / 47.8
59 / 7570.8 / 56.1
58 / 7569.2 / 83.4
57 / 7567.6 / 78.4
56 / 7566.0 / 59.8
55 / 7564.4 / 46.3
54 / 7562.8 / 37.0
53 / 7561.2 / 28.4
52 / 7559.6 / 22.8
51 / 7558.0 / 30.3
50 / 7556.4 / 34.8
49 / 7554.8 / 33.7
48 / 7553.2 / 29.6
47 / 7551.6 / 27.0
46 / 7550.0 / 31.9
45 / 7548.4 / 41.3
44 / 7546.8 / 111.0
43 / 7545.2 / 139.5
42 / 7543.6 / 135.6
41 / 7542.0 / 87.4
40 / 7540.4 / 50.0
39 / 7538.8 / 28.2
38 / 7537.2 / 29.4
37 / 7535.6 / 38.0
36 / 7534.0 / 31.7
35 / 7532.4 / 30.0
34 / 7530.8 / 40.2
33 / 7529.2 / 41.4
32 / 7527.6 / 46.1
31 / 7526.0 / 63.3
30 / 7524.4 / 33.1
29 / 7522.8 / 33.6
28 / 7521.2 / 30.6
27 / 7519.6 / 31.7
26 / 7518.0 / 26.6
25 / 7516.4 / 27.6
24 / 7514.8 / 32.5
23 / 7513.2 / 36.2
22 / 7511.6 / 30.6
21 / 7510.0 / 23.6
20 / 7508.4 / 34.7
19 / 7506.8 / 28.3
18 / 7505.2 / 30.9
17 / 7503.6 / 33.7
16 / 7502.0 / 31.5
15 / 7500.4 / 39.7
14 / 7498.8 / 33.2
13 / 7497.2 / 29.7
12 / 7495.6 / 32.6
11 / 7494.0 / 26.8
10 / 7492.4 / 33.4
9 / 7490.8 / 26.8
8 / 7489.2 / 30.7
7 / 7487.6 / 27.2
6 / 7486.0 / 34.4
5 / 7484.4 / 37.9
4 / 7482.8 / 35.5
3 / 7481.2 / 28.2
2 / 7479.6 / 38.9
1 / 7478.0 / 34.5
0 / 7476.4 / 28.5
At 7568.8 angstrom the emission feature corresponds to [N II] 6583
